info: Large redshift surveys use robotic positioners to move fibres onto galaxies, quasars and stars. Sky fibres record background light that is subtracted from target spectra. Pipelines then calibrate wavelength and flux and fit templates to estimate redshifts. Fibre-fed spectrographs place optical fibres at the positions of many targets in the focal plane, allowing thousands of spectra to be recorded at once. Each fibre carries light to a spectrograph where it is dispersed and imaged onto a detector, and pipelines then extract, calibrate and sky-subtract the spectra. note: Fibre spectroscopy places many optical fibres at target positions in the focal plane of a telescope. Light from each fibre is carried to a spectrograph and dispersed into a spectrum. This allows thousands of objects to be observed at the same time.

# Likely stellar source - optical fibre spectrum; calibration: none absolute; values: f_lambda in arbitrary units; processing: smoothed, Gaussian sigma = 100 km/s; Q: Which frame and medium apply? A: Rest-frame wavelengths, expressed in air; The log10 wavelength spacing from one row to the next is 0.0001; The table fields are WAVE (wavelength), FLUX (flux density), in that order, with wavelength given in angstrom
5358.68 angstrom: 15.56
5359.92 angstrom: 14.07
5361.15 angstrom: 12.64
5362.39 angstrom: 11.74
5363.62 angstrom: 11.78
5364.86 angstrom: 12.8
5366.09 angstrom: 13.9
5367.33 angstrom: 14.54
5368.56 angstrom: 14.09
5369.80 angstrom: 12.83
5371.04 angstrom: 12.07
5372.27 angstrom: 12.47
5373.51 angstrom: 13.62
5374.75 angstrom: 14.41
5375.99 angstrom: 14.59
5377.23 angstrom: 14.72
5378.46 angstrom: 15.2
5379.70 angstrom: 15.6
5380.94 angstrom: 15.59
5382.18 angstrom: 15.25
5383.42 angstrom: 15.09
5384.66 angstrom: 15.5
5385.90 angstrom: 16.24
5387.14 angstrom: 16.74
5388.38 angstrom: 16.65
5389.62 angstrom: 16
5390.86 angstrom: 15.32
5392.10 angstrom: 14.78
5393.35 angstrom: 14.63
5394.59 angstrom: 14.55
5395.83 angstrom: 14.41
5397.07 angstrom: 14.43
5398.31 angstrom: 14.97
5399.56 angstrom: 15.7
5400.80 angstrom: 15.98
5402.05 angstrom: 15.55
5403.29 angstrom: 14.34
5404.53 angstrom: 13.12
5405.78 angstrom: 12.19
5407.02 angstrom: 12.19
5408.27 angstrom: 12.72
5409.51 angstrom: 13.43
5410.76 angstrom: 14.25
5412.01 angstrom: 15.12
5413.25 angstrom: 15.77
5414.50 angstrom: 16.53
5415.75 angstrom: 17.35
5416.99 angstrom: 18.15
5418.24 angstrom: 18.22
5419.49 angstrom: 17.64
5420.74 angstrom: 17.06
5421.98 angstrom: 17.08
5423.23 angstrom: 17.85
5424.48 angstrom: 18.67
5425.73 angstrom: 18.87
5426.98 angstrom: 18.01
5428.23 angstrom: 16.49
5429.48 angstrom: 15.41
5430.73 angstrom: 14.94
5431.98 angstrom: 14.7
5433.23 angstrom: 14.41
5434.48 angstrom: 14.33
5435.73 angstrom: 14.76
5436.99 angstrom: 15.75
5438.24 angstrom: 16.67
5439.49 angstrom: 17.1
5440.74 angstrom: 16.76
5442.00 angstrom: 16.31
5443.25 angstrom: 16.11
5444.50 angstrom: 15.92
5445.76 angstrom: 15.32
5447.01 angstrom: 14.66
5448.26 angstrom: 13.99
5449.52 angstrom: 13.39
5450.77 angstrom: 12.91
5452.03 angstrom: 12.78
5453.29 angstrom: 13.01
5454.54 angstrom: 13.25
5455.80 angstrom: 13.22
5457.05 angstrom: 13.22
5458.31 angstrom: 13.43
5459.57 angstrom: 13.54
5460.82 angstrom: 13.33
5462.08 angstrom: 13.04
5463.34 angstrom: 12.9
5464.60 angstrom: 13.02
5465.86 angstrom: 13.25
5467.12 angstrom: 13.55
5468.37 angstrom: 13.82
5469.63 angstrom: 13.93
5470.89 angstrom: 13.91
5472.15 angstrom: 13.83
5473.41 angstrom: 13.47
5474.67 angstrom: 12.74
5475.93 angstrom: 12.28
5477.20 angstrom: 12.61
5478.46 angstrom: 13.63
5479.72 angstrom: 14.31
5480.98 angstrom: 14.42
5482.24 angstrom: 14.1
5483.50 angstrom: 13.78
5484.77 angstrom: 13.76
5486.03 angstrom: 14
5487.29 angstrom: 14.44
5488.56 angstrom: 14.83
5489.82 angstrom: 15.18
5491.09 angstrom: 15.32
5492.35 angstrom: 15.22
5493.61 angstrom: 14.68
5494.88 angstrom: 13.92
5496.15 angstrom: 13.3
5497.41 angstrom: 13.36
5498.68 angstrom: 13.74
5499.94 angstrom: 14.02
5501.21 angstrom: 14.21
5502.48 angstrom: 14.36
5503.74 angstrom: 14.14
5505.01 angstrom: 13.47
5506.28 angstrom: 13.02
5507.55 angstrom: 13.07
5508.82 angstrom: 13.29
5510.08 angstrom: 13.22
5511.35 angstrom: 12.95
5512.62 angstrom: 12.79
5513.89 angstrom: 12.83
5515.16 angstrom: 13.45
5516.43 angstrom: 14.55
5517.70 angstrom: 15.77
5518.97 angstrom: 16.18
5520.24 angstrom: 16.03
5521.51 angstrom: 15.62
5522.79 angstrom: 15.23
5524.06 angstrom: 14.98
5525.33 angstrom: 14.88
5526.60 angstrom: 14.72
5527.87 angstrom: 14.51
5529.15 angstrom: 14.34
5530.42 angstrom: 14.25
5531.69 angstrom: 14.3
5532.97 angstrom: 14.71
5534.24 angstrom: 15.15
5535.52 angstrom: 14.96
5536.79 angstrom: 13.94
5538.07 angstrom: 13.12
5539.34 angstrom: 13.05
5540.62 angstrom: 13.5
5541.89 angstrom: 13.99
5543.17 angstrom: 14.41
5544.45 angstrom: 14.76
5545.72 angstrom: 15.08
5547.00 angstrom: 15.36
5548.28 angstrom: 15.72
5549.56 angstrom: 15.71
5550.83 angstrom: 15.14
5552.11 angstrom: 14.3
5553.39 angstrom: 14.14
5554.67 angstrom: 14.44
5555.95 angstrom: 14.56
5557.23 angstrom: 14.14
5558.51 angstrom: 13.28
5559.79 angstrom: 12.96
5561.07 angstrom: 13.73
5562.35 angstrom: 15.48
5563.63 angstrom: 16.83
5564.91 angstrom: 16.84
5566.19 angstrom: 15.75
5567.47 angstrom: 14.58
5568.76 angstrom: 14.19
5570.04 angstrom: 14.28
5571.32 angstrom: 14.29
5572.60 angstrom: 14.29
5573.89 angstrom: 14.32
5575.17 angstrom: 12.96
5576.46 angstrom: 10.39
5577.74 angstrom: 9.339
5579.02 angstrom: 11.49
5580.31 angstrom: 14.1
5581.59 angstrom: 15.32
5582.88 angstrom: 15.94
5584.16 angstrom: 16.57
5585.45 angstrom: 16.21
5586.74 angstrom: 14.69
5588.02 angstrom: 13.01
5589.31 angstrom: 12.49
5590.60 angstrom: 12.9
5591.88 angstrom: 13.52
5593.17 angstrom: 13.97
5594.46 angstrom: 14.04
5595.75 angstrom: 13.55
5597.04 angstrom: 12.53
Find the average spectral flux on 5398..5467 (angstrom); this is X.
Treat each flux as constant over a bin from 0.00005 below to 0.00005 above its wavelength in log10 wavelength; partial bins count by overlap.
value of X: 15.1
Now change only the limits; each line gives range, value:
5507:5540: 14.3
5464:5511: 13.8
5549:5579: 14.1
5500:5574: 14.4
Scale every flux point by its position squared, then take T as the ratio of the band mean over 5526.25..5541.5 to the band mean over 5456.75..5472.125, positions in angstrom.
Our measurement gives 1.1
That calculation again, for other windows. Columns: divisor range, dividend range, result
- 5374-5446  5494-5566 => 0.96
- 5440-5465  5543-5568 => 1.10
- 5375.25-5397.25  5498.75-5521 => 0.96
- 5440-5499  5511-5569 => 1.07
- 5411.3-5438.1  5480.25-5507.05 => 0.88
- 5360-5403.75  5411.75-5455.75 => 1.11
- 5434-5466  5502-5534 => 1.02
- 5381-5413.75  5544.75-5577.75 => 1.03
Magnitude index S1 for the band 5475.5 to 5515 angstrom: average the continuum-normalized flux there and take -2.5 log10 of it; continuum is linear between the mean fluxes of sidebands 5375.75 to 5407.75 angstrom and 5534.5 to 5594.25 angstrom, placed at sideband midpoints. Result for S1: 0.05 mag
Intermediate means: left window 15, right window 14.2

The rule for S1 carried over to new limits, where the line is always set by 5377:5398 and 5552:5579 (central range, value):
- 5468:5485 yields 0.082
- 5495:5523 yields 0.031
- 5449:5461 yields 0.126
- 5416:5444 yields -0.109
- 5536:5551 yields -0.024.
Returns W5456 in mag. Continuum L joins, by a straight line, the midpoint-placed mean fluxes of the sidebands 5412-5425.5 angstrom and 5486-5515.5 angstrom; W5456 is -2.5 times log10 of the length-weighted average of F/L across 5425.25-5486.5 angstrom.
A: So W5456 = 0.11 mag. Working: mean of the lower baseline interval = 17.4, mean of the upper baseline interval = 13.9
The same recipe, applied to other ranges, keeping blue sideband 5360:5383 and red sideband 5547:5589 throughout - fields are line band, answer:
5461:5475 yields 0.05 mag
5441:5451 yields -0.07 mag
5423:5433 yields -0.20 mag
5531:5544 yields 0.01 mag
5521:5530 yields -0.05 mag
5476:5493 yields -0.01 mag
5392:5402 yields -0.08 mag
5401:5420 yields -0.09 mag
